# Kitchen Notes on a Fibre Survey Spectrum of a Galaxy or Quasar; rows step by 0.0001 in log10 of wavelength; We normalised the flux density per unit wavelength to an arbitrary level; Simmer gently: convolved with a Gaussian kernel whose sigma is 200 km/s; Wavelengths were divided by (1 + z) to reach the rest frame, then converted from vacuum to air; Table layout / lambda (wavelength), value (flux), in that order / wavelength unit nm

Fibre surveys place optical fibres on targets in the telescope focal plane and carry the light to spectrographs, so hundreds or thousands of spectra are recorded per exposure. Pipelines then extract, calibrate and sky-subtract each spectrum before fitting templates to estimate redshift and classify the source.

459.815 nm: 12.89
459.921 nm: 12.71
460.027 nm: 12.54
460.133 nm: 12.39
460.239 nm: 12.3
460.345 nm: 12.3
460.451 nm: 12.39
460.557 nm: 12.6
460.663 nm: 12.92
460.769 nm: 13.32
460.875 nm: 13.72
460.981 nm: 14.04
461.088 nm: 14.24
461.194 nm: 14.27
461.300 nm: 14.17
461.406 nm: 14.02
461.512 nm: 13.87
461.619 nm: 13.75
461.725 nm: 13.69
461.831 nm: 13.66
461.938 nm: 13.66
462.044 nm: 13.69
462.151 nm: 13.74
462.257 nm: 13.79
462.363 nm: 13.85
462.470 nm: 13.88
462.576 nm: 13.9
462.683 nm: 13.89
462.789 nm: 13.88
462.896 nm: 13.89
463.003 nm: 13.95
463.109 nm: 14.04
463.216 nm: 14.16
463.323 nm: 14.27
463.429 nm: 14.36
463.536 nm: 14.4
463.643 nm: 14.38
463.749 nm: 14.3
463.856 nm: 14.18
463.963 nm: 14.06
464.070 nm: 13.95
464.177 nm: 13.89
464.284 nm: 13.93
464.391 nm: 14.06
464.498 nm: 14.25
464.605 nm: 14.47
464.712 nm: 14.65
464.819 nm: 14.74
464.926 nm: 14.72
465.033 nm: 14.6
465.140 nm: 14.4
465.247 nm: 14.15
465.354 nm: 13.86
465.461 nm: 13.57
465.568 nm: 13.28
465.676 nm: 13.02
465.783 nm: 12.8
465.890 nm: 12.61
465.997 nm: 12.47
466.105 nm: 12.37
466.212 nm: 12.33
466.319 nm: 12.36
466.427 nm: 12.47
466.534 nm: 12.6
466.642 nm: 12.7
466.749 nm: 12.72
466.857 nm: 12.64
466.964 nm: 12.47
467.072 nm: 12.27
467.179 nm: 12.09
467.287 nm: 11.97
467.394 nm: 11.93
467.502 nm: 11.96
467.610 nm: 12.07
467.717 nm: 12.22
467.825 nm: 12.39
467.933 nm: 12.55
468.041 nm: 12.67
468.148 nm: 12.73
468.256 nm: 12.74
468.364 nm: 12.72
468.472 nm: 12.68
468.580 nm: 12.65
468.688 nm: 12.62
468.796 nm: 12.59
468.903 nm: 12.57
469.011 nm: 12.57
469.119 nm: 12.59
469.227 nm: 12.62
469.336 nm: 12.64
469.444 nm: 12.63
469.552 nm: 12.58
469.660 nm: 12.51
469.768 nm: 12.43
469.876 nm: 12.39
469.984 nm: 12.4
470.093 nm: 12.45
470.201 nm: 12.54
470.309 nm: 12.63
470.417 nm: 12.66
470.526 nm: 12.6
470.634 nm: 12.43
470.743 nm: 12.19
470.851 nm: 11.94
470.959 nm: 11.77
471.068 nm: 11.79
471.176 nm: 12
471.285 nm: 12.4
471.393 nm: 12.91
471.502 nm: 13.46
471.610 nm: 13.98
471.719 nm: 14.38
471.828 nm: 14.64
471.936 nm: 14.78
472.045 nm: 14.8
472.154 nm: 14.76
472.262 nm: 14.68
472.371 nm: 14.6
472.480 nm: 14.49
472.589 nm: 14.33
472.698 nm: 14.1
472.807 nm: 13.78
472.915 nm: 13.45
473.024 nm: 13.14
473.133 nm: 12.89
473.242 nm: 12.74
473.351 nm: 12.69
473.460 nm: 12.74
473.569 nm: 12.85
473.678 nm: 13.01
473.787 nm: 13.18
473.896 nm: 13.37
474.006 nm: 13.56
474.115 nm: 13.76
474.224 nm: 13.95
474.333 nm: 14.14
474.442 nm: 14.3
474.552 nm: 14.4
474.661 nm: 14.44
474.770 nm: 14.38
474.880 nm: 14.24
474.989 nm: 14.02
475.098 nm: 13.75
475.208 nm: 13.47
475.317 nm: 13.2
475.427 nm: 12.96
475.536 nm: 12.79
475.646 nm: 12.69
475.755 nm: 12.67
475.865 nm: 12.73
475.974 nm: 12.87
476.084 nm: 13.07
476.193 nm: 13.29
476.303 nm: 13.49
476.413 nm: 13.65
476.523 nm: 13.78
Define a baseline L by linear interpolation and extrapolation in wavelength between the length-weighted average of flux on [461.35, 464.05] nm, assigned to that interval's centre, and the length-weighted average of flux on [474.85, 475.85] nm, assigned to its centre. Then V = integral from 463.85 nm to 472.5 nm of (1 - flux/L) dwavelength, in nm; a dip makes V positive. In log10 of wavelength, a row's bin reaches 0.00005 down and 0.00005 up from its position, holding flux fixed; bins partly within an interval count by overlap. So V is 0.390 nm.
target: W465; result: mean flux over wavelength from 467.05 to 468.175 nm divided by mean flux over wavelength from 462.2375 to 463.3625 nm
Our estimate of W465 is 0.88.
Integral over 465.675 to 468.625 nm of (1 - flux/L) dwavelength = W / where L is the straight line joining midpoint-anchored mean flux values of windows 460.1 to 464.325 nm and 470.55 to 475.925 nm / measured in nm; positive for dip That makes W 0.25 nm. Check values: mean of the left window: 13.7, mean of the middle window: 12.5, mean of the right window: 13.5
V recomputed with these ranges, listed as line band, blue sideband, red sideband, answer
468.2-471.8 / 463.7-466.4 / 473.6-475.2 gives 0.30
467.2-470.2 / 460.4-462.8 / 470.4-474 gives 0.22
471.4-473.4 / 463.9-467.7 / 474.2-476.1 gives -0.08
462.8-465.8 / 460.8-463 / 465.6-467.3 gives -0.22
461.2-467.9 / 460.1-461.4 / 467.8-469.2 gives -0.27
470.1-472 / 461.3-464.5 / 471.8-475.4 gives 0.13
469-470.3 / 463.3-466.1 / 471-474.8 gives 0.12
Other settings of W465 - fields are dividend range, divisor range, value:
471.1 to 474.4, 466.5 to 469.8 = 1.09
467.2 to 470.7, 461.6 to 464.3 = 0.89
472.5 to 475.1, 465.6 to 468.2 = 1.10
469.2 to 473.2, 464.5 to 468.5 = 1.02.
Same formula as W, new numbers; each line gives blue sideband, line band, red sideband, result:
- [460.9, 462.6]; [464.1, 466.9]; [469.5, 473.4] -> 0.03 nm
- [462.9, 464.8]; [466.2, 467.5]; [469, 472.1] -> 0.12 nm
